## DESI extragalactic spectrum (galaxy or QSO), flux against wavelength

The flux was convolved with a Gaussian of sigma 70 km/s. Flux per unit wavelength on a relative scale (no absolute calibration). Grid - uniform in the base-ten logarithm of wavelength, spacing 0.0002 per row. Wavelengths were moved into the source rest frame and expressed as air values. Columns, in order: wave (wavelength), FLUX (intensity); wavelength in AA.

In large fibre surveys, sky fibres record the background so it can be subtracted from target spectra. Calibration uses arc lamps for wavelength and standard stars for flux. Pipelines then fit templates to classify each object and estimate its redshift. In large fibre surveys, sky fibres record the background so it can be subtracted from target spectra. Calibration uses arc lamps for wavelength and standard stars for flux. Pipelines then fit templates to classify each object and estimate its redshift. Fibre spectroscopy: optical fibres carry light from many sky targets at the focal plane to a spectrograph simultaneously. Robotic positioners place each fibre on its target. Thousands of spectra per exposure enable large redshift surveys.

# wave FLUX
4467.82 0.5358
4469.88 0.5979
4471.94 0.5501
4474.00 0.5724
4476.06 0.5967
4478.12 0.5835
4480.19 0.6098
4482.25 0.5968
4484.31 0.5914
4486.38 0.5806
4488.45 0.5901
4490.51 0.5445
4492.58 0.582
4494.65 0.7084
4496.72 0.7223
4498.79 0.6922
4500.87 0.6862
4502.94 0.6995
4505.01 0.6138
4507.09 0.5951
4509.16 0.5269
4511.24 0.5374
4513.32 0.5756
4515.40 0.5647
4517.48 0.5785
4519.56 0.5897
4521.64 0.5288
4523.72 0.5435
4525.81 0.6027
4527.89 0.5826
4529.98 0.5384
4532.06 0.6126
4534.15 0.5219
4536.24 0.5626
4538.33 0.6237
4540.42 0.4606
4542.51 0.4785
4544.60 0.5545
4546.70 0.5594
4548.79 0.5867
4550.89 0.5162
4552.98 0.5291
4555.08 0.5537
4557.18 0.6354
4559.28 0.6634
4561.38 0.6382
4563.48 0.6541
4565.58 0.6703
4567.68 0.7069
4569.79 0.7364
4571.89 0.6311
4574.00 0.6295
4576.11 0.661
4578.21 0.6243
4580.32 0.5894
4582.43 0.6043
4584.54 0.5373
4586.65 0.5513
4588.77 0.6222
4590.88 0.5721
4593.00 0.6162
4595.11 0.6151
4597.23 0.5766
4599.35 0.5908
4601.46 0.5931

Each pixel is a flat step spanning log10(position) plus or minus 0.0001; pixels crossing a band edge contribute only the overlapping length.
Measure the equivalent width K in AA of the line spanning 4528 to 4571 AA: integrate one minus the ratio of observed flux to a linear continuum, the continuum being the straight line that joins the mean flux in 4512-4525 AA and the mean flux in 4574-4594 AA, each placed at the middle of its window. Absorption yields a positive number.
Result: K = -0.70 AA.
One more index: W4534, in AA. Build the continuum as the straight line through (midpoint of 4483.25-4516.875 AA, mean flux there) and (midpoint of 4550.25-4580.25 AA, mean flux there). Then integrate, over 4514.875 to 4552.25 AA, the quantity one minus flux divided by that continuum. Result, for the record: 4.0 AA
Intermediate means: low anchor 0.613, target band 0.556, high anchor 0.632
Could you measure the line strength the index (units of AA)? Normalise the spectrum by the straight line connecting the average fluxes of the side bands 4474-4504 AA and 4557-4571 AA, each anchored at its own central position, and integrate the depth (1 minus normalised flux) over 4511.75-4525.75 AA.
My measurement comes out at 1.73 AA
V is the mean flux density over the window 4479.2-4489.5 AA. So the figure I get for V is 0.594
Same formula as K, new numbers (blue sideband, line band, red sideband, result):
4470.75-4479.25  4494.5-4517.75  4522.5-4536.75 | -2.2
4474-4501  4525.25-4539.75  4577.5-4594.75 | 0.7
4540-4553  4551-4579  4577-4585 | -3.6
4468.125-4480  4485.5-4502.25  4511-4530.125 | -1.9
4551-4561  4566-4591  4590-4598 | -1.3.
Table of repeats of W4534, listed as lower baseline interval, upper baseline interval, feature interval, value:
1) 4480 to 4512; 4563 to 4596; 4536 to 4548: 1.60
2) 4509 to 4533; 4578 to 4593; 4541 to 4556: 0.98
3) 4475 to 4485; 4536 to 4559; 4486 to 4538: -1.74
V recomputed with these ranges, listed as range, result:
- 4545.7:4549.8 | 0.574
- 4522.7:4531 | 0.567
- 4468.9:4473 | 0.574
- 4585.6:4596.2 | 0.595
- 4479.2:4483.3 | 0.604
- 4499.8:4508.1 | 0.649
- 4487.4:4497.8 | 0.63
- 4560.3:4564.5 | 0.646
